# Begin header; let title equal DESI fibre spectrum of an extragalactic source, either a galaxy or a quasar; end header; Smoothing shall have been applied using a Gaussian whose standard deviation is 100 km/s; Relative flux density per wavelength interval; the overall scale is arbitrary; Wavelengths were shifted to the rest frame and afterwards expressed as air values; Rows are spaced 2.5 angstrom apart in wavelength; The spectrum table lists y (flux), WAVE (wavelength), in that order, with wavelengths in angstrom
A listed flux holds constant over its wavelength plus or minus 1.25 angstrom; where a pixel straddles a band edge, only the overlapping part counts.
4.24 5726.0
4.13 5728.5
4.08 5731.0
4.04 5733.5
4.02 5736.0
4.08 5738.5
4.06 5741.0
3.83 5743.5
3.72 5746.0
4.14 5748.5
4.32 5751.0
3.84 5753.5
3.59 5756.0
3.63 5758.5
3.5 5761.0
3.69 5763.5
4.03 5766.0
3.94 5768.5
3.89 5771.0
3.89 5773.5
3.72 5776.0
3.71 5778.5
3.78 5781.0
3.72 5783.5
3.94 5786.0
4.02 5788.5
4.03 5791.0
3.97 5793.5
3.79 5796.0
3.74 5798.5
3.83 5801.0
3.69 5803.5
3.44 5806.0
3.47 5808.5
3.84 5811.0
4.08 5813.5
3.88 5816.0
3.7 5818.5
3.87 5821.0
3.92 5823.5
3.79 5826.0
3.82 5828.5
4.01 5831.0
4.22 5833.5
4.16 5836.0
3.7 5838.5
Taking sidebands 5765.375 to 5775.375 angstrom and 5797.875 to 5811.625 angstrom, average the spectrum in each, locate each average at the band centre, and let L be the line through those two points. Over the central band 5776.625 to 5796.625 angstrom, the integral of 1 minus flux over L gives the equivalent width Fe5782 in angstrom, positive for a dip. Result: -0.4 angstrom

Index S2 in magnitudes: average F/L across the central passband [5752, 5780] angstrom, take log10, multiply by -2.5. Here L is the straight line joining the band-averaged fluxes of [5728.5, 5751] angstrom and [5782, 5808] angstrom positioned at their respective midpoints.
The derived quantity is 0.04 mag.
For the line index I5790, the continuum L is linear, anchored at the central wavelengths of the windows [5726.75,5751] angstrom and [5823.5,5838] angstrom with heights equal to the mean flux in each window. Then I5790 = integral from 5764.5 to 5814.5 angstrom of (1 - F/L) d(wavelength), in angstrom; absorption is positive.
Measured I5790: 2.22 angstrom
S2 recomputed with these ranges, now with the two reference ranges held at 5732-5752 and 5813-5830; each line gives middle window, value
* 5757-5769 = 0.07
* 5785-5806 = 0.02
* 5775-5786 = 0.05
